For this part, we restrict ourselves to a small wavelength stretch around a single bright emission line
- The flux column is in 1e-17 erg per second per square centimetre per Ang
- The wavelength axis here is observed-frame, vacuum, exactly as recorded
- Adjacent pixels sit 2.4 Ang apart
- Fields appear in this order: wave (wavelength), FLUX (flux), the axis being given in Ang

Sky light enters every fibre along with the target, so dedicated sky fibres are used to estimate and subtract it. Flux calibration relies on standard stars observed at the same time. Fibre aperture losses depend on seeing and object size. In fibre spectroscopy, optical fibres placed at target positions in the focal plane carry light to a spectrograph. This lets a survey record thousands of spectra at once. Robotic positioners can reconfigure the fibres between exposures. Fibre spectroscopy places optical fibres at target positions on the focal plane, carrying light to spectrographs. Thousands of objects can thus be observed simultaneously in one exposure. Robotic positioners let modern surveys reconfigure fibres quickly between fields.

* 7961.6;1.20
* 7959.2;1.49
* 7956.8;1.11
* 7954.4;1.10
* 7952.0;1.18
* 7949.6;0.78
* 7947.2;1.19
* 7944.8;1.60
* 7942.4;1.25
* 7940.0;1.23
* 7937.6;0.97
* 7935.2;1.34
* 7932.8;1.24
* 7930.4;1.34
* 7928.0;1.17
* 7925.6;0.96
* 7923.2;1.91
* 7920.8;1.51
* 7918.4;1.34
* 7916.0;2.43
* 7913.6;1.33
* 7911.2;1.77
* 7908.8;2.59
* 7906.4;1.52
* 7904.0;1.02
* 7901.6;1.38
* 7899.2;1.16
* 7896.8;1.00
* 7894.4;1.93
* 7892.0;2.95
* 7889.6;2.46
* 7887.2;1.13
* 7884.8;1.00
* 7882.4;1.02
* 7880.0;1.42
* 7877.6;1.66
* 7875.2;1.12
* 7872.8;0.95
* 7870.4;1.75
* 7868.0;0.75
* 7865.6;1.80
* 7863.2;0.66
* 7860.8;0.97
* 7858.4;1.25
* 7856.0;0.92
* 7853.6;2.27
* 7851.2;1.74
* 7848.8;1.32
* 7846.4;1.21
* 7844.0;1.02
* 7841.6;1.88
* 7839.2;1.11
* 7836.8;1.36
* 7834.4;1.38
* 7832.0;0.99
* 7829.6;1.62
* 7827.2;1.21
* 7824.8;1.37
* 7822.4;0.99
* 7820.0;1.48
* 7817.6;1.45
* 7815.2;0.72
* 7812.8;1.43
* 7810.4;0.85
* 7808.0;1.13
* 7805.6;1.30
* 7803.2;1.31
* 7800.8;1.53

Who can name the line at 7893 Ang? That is [S II]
